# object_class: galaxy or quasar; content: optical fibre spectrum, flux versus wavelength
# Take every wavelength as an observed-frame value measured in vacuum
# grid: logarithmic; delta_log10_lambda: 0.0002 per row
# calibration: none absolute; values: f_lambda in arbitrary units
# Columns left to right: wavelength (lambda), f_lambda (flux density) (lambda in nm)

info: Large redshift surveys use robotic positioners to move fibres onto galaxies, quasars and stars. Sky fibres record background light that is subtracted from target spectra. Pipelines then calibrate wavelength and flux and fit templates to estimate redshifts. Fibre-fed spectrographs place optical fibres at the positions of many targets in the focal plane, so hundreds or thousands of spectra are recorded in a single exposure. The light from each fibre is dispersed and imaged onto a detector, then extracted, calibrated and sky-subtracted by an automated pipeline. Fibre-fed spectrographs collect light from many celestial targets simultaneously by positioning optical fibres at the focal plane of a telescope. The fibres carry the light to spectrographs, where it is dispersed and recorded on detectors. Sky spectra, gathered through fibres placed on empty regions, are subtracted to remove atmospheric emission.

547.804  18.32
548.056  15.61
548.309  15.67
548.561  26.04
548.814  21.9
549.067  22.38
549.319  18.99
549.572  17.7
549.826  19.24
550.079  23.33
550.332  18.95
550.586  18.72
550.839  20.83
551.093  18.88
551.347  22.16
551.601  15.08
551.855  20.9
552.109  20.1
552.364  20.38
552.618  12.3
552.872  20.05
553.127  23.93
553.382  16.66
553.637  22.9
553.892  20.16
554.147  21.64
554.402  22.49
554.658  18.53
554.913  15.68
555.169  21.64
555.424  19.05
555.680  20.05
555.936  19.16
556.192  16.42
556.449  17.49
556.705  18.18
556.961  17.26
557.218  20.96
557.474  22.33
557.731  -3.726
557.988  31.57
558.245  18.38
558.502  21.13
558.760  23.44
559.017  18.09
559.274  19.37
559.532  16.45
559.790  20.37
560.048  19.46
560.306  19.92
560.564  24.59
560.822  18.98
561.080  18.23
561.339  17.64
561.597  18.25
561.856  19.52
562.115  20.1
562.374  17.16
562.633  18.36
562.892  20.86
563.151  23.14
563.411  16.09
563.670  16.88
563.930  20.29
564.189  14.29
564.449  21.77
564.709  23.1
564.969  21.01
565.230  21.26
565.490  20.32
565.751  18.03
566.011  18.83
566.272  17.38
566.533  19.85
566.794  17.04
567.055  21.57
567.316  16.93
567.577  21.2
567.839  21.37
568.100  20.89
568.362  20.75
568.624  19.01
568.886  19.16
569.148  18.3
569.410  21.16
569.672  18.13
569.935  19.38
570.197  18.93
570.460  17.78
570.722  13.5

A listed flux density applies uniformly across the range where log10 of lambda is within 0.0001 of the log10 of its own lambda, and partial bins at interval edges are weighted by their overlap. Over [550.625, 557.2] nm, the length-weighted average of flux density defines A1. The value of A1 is 19.3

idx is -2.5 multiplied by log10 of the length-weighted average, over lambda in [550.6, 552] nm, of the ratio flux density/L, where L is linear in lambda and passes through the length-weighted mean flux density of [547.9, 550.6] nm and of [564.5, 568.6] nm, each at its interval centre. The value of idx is 0.02 mag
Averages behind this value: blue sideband 19.9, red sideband 20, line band 19.5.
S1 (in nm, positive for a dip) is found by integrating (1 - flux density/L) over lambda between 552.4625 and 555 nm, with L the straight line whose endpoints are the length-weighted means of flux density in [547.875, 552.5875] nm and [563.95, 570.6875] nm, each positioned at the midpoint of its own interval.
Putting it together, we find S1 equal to 0.01 nm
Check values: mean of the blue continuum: 19.7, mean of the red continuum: 19.4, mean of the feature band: 19.5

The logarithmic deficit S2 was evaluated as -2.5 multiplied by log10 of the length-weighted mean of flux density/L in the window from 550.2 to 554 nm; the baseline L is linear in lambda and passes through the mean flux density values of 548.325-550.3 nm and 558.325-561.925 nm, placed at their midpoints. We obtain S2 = 0.06 mag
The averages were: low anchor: 20.9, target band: 19.5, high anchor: 19.7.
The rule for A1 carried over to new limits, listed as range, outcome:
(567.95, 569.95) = 19.6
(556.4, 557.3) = 18.4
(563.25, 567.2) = 19.2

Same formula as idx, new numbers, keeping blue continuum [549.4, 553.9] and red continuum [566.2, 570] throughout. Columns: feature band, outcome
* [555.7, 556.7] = 0.09 mag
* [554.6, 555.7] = 0.03 mag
